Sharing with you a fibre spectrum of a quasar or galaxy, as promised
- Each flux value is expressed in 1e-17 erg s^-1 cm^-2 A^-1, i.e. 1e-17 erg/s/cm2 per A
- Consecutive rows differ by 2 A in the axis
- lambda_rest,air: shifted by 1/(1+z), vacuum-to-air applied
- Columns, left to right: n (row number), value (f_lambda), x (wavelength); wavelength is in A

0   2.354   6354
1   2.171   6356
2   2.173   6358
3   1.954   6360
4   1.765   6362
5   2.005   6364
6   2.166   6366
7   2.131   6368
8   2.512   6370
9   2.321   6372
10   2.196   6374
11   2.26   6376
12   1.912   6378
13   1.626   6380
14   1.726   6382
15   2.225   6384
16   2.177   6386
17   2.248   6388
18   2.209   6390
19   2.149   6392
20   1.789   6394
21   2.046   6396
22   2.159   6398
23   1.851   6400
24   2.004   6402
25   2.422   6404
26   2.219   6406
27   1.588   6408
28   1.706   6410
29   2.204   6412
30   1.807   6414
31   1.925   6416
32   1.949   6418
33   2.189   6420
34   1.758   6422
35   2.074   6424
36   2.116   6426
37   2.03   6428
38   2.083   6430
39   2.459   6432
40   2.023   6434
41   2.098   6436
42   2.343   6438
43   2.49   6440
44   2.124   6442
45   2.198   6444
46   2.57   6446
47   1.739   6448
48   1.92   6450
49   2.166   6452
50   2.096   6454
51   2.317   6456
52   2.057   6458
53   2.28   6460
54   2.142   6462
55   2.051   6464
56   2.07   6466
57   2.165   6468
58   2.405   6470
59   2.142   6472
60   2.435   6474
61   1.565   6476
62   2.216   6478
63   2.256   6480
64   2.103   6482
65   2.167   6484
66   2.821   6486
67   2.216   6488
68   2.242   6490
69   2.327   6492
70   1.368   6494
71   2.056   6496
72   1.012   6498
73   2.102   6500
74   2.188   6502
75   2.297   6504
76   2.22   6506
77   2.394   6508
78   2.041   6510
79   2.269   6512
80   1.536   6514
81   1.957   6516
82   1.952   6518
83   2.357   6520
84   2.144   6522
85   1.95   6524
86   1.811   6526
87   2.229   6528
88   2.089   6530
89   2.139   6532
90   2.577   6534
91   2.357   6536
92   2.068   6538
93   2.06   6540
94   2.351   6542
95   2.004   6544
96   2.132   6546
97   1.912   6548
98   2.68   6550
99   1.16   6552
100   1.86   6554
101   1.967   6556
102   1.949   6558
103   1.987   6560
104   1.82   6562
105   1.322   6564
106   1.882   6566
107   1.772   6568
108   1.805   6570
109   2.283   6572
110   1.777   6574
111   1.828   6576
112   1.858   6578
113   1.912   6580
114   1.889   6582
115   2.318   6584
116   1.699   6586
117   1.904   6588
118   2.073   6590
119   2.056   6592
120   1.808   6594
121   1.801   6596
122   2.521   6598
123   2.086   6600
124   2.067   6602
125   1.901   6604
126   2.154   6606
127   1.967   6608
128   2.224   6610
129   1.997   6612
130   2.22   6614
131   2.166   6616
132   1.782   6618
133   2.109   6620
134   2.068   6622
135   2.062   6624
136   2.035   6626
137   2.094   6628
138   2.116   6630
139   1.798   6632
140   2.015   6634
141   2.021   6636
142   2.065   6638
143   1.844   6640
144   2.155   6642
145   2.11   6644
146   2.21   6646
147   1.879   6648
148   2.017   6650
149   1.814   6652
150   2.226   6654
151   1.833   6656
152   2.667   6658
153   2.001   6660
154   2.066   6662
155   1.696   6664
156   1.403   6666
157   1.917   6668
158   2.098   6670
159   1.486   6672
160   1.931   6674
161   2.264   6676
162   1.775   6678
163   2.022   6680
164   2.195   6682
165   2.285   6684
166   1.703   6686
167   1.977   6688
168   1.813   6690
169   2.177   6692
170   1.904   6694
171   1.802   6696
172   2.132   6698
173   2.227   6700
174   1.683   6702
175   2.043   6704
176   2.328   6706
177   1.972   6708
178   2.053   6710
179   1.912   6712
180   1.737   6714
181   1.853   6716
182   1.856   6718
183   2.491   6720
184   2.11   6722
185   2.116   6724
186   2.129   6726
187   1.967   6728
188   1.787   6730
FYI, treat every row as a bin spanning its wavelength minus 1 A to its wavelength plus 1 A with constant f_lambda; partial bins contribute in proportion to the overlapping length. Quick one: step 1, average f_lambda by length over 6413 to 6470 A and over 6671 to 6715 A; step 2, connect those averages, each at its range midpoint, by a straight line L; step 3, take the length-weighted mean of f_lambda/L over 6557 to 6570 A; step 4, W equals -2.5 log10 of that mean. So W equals 0.15 mag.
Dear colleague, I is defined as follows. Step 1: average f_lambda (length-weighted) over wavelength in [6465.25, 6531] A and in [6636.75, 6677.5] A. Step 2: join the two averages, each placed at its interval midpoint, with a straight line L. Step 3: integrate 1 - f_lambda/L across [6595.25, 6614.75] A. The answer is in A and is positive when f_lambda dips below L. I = -0.7 A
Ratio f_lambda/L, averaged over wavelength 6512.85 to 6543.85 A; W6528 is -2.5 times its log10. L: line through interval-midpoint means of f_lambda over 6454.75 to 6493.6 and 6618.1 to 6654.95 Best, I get 0.02 mag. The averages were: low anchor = 2.2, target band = 2.1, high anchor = 2.03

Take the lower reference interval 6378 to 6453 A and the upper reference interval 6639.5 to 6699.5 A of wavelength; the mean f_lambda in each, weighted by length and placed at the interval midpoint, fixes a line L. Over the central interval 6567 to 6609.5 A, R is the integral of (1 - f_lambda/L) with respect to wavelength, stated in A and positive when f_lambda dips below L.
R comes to 0.6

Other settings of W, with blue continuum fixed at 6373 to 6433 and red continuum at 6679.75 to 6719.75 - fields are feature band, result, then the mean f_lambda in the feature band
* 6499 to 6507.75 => -0.10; 2.22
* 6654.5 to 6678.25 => 0.03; 1.94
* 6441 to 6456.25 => -0.05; 2.13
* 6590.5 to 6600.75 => -0.02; 2.05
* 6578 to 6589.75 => 0.04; 1.95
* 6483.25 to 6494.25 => -0.11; 2.25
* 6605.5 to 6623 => -0.04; 2.07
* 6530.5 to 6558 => -0.04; 2.09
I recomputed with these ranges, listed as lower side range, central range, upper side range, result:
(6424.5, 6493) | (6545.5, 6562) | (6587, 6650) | 1.2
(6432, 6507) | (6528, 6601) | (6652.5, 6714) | 2.6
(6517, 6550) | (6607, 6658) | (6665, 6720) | -0.4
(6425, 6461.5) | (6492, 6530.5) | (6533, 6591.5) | 1.0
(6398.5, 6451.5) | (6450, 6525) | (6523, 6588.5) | -2.9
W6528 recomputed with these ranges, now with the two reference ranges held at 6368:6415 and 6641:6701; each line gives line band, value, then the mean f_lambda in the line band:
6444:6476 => -0.06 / 2.15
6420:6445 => -0.05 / 2.15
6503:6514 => -0.08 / 2.18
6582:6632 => -0.02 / 2.04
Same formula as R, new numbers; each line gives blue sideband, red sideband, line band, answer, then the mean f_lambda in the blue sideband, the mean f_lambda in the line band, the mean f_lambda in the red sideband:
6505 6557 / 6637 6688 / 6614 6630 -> -0.3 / 2.09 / 2.06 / 1.99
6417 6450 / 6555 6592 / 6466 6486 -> -1.2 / 2.13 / 2.19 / 1.9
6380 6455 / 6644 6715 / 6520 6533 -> -0.3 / 2.07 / 2.08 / 1.98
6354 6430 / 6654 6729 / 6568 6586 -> 0.7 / 2.05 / 1.93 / 1.99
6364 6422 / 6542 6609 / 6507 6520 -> -0.4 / 2.06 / 2.05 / 1.95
